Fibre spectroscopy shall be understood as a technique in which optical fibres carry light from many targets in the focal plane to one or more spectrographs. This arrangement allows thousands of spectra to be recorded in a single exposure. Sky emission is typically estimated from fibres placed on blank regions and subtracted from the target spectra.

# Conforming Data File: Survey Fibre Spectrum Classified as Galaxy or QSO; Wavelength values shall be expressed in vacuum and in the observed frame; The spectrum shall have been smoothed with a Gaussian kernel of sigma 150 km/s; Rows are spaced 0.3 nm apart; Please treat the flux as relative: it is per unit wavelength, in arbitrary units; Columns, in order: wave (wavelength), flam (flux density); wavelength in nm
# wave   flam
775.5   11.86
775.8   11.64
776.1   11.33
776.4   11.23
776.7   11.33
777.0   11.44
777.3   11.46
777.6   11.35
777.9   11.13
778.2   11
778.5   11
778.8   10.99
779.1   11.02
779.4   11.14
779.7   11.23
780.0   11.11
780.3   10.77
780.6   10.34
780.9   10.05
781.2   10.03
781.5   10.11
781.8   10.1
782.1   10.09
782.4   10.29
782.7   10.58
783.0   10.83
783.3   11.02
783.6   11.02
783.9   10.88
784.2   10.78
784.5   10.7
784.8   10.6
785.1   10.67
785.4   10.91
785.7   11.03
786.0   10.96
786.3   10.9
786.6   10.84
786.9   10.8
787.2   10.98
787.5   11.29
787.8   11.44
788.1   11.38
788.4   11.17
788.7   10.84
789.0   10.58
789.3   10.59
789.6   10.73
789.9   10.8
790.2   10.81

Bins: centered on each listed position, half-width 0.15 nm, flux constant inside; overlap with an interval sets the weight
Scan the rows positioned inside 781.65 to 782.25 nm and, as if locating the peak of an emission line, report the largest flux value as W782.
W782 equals 10.1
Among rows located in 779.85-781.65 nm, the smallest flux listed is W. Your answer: 10.03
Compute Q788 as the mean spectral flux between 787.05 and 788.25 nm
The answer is 11.3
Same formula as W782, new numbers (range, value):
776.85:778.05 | 11.46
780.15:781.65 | 10.77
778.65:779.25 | 11.02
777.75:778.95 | 11.13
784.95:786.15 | 11.03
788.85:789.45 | 10.59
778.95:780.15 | 11.23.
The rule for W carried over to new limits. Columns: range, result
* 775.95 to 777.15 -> 11.23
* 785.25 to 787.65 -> 10.8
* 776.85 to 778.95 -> 10.99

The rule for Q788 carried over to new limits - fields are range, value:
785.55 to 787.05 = 10.9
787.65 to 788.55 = 11.3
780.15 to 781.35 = 10.3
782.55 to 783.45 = 10.8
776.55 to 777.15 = 11.4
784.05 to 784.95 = 10.7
